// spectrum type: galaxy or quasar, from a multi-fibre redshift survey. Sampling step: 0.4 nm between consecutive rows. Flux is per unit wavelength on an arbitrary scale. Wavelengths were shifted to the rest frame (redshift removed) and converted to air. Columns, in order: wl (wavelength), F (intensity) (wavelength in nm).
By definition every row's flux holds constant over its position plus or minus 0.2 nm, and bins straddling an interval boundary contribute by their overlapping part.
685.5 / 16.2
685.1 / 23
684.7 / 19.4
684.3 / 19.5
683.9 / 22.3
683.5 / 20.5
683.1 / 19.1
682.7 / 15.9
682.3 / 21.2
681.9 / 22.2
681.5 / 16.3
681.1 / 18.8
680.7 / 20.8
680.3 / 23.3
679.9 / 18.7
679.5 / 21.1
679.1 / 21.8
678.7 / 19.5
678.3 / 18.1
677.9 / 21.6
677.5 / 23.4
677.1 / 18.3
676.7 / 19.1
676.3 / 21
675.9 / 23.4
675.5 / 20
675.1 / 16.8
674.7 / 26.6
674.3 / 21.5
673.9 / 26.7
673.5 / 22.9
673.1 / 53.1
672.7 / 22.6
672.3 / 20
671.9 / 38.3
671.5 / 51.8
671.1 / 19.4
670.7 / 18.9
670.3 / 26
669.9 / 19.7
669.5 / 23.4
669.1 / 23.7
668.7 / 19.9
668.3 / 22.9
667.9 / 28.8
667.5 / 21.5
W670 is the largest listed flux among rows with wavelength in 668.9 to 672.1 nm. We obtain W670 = 51.8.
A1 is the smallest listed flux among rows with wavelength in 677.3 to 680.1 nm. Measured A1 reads 18.1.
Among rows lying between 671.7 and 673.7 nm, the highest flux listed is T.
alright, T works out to 53.1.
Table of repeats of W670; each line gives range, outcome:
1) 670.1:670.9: 26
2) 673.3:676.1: 26.7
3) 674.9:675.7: 20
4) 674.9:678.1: 23.4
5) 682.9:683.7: 20.5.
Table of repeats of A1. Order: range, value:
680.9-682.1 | 16.3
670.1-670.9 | 18.9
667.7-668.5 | 22.9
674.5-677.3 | 16.8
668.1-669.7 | 19.9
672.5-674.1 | 22.6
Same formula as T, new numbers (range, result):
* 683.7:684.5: 22.3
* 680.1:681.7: 23.3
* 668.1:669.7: 23.7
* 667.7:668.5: 28.8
